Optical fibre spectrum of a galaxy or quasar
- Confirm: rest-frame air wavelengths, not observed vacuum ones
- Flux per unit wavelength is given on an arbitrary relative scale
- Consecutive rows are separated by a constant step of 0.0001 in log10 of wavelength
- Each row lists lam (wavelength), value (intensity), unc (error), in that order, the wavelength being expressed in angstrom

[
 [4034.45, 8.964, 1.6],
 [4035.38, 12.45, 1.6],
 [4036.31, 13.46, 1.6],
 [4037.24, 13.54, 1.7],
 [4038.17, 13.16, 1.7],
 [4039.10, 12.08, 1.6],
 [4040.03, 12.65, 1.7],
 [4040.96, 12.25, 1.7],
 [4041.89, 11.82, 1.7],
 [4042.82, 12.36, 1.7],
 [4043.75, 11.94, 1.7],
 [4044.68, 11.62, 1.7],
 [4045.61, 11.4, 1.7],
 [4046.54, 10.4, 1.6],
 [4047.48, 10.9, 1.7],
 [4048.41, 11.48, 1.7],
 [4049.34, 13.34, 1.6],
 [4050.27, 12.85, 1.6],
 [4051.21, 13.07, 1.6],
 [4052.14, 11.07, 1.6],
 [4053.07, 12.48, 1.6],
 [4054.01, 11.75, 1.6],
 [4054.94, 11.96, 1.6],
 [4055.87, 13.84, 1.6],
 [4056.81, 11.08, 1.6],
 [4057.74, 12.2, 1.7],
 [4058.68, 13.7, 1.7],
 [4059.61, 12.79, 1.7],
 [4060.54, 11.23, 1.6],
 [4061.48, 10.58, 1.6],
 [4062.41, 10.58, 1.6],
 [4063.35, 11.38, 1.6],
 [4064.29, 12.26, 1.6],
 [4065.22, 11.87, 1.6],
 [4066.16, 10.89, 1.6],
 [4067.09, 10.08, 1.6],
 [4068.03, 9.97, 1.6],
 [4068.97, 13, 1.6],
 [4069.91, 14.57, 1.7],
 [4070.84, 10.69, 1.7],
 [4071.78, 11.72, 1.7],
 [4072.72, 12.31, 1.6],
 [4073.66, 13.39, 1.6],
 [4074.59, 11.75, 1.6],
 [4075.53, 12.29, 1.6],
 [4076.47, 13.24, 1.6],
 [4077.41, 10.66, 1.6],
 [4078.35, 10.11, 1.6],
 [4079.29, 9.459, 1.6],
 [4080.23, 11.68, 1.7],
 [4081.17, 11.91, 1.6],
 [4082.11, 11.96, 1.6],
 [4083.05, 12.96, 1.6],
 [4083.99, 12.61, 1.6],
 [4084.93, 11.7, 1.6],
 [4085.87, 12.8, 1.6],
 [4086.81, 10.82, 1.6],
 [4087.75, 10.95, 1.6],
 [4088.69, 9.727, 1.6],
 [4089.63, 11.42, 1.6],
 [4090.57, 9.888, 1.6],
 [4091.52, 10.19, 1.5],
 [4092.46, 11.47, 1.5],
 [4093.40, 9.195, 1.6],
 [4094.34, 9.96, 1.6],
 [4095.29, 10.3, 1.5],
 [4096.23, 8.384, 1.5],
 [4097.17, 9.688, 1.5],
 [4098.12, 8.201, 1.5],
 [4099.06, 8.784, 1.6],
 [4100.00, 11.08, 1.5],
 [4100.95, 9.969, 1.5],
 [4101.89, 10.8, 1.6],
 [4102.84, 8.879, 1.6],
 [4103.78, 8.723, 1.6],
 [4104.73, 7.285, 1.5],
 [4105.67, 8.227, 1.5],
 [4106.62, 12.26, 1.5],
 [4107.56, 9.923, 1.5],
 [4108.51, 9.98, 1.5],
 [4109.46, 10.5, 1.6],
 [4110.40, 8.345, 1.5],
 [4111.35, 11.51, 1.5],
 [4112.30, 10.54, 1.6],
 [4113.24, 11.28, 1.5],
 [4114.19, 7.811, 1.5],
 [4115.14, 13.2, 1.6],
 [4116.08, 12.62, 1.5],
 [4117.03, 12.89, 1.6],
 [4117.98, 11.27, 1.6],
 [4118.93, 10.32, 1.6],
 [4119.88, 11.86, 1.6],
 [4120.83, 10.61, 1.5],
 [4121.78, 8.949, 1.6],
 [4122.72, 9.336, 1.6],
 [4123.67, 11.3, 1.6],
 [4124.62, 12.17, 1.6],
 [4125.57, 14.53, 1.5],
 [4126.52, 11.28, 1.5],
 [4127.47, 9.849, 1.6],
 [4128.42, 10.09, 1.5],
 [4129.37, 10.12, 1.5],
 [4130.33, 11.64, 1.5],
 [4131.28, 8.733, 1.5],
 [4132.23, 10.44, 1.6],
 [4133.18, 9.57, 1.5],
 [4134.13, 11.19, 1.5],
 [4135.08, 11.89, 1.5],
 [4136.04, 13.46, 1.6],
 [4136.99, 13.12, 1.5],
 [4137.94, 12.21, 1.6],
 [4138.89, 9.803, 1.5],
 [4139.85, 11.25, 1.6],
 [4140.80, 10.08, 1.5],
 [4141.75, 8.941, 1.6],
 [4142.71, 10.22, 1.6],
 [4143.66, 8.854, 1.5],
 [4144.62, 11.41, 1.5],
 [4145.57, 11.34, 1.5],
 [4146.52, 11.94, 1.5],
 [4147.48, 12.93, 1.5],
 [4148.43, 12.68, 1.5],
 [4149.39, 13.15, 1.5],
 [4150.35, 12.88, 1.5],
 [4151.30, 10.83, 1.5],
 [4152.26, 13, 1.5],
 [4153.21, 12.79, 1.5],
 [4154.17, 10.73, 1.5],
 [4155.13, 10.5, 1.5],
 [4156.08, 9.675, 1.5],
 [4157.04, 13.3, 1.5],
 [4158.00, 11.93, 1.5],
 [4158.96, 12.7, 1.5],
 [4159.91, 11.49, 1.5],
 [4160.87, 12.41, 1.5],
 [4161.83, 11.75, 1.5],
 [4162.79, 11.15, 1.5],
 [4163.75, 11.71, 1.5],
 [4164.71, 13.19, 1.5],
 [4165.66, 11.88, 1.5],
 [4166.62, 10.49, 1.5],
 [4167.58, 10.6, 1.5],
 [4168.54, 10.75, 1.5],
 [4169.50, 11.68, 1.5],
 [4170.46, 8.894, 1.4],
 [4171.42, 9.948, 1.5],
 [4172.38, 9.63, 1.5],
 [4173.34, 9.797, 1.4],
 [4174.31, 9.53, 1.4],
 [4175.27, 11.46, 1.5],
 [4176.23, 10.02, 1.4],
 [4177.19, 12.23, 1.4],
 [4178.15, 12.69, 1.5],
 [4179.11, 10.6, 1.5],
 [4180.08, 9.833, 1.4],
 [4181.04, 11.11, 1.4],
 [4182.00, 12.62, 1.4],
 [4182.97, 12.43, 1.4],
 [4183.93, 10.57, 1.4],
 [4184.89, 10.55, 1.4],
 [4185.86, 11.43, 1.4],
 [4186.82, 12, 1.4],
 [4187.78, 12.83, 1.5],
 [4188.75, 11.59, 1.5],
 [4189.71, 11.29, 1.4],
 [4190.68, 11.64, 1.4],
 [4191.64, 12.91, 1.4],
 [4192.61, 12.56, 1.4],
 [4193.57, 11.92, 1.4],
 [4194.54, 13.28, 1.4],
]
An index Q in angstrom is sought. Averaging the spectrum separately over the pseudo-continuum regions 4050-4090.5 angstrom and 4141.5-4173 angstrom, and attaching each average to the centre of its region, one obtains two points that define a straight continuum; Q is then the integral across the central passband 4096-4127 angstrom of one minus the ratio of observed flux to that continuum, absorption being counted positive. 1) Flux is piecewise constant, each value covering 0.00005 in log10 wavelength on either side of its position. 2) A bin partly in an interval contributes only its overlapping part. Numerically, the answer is 3.2 angstrom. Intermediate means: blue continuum 11.8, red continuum 11.4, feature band 10.4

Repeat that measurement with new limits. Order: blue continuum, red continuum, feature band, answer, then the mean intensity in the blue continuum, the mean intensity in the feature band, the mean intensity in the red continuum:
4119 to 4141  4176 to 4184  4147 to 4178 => -0.4 angstrom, 11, 11.4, 11.4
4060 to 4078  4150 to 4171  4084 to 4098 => 1.4 angstrom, 11.7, 10.5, 11.6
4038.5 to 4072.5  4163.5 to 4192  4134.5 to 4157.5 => -0.3 angstrom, 11.9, 11.5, 11.2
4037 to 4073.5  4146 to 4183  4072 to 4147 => 6.0 angstrom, 12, 10.8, 11.4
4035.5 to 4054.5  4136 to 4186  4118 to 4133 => 1.1 angstrom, 12.2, 10.7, 11.3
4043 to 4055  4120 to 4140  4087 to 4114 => 3.4 angstrom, 11.9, 9.9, 11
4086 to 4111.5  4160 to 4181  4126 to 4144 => -0.4 angstrom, 9.89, 10.7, 11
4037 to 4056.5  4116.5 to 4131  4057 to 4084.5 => 0.1 angstrom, 12.2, 11.8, 11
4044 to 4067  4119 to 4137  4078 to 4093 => 0.3 angstrom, 11.8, 11.2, 11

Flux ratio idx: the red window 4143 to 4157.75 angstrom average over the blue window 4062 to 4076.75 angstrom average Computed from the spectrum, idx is 1.0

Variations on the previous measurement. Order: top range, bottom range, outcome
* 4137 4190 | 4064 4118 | 1.04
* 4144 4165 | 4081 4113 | 1.16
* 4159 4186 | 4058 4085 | 0.94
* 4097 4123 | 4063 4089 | 0.87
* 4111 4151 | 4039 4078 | 0.94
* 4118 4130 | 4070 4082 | 0.93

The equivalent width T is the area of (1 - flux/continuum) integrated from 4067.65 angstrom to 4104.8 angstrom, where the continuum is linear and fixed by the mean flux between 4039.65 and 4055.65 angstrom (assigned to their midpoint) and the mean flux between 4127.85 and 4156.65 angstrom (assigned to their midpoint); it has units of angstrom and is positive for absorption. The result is 2.45 angstrom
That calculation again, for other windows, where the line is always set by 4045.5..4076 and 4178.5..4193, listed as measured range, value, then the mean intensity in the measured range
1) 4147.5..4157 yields -0.20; 11.9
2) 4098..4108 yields 1.95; 9.52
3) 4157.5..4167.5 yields -0.14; 11.8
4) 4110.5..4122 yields 0.72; 11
